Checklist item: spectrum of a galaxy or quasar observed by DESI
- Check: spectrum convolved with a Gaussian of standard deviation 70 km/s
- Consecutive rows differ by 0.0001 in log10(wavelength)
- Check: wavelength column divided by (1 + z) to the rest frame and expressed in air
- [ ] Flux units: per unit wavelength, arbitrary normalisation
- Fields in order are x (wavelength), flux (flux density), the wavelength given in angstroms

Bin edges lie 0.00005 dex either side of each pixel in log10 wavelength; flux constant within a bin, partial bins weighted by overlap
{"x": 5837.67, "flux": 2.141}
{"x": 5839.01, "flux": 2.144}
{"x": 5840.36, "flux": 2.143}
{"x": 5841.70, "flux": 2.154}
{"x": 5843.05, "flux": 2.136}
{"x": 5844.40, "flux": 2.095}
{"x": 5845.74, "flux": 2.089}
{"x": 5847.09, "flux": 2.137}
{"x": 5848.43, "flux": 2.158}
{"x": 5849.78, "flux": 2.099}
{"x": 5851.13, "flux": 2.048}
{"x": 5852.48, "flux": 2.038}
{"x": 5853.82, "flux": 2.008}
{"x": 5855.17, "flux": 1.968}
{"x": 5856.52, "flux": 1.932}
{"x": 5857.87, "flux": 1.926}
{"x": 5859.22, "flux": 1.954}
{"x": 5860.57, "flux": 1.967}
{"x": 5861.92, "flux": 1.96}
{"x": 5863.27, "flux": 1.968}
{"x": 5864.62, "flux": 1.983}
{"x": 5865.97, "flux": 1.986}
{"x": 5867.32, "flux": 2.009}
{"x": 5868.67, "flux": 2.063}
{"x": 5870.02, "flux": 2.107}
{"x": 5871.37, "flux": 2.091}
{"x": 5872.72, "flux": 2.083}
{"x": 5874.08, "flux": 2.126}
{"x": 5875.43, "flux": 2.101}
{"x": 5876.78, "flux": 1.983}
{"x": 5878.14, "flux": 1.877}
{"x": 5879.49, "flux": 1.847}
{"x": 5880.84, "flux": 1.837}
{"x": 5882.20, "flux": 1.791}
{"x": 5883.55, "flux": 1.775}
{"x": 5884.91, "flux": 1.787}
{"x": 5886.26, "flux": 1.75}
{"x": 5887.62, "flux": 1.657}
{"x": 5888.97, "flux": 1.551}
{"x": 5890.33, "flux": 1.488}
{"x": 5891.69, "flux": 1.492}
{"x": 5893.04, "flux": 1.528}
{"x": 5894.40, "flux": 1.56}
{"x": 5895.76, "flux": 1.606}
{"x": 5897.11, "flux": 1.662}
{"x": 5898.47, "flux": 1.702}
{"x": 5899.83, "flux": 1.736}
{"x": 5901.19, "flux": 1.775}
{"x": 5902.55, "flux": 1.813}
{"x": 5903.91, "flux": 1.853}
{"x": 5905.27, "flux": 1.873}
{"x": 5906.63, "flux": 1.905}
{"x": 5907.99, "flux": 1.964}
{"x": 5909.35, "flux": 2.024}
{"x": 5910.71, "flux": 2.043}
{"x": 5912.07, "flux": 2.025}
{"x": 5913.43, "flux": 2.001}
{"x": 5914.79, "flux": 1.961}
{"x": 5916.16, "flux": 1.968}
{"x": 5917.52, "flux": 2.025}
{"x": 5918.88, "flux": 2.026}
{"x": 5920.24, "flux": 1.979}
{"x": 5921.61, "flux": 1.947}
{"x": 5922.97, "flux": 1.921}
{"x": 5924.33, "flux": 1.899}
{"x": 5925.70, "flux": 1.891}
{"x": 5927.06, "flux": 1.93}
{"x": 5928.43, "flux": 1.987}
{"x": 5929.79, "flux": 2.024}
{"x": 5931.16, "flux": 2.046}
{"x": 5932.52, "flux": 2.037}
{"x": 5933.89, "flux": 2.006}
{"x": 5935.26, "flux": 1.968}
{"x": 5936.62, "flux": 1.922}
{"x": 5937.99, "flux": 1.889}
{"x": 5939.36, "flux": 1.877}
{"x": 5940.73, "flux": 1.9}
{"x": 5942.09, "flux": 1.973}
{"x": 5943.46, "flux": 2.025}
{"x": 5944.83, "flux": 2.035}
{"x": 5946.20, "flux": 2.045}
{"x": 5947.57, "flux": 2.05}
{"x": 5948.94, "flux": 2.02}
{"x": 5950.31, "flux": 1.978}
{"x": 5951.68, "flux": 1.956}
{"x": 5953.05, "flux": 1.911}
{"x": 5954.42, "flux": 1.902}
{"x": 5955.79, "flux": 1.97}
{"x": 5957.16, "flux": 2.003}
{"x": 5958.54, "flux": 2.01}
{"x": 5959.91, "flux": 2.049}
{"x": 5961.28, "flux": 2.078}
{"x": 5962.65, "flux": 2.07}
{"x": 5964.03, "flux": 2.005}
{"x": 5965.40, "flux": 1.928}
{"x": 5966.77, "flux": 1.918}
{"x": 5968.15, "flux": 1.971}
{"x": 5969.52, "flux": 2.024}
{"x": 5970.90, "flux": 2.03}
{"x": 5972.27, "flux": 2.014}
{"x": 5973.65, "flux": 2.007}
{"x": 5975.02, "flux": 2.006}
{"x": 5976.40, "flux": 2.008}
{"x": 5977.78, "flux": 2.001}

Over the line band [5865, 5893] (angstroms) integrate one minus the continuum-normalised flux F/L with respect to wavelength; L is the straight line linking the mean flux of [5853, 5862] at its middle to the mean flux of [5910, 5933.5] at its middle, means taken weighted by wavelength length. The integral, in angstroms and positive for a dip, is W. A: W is 1.5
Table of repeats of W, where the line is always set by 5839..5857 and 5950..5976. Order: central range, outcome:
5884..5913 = 4.1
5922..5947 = 0.6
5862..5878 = 0.2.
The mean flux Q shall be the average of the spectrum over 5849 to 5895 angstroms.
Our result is 1.89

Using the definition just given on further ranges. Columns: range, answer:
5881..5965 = 1.9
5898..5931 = 1.93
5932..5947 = 1.97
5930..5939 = 1.98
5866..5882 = 2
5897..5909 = 1.82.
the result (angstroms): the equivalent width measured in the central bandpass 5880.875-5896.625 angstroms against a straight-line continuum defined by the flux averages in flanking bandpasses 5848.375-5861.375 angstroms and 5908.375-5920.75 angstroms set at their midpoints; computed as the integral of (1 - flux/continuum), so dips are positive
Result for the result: 2.8 angstroms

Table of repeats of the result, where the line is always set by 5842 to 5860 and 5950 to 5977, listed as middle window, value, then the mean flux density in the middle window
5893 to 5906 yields 1.9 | 1.72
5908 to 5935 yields 0.4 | 1.99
